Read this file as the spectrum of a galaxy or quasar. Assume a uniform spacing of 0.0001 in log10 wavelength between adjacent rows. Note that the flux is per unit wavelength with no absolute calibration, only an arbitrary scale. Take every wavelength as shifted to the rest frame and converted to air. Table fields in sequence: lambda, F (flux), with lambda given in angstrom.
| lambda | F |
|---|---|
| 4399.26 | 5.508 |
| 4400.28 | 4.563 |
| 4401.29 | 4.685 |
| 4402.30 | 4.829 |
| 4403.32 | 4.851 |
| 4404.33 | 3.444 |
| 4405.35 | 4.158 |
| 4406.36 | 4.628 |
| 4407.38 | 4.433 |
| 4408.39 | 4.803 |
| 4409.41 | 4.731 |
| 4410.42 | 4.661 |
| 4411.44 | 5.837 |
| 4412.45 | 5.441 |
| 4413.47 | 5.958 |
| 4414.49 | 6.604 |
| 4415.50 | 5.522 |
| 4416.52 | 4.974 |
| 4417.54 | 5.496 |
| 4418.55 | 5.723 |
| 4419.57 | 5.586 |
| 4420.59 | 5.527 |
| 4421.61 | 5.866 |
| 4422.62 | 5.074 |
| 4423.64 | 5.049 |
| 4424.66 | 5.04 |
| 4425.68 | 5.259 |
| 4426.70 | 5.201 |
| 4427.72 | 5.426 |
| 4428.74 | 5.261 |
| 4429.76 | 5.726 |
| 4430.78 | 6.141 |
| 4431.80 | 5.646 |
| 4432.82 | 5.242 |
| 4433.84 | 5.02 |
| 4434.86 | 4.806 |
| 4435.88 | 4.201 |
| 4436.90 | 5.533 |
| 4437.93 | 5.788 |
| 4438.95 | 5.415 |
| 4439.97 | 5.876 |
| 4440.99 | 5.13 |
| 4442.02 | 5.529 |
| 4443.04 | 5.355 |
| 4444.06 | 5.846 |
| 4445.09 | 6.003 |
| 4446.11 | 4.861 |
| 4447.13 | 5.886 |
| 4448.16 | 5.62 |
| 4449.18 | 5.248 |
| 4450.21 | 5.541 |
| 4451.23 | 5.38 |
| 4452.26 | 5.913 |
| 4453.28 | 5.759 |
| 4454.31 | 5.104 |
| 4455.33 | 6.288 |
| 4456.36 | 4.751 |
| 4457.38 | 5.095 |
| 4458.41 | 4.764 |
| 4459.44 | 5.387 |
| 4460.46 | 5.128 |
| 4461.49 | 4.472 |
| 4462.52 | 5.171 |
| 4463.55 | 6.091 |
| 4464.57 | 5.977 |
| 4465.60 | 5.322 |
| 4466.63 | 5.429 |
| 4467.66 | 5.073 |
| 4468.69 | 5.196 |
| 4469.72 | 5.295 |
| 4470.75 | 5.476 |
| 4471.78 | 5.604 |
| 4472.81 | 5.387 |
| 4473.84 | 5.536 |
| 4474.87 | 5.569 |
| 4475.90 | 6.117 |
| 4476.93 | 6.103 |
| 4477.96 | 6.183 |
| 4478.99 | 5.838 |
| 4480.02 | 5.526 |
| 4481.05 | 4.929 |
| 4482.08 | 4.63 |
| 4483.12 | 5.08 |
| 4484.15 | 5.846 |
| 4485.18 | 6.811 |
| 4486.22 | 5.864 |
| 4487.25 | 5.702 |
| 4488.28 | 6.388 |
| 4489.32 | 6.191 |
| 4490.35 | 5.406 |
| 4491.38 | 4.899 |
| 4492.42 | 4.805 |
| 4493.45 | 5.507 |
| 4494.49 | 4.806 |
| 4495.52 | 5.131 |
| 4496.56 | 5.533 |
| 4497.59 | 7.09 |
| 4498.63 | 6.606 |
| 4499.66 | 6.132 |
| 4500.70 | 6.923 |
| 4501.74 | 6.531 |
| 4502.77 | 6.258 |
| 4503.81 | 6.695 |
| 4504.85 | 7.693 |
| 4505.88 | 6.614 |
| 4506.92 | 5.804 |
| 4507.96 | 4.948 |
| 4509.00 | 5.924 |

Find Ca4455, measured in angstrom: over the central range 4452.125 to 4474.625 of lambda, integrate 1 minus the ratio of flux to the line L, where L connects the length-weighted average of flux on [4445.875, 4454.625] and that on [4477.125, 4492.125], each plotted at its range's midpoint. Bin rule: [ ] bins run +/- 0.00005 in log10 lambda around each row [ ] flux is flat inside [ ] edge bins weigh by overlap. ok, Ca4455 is 0.8 angstrom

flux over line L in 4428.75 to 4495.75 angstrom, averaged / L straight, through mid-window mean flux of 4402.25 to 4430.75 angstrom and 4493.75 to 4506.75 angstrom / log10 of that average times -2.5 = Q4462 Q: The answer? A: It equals 0.06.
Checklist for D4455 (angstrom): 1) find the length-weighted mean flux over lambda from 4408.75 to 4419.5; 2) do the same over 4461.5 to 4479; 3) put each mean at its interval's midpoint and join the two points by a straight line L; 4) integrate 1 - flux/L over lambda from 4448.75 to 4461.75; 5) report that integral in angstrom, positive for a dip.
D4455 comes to 0.6 angstrom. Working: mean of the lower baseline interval 5.49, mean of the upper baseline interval 5.57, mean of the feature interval 5.31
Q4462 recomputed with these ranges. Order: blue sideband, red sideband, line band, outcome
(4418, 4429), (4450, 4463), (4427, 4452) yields -0.02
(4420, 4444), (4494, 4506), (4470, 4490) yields 0.06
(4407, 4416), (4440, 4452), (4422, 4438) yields 0.03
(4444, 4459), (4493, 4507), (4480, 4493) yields 0.09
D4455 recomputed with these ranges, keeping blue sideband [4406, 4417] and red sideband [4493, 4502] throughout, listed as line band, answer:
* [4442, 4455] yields 0.1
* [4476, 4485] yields 0.4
